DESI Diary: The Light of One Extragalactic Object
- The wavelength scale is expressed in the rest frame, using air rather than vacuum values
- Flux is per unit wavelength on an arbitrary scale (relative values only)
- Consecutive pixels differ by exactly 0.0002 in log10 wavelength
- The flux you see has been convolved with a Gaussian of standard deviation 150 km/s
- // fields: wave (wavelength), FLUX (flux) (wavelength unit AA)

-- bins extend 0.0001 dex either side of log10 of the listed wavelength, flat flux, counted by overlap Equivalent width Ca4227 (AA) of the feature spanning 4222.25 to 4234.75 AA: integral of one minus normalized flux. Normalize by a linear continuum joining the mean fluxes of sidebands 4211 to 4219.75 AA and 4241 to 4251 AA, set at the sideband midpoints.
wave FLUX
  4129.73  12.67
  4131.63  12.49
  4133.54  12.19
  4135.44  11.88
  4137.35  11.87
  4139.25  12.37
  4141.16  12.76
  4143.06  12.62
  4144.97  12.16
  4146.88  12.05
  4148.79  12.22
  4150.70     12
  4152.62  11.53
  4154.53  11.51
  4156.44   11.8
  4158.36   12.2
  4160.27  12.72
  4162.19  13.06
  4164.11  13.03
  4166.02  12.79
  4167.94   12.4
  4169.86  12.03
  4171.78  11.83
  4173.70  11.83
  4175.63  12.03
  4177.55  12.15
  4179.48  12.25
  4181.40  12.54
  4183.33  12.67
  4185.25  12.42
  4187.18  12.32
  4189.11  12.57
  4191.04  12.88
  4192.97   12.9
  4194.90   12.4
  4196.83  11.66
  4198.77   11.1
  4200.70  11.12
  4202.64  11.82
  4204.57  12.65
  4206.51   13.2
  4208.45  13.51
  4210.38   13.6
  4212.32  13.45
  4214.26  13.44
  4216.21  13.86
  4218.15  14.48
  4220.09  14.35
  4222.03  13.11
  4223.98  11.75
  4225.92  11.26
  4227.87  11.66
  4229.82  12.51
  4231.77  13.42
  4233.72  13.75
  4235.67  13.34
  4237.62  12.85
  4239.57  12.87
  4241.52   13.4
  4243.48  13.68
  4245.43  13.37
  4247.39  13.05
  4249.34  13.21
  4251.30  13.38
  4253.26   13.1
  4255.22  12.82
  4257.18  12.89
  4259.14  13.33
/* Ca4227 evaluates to 1.1 AA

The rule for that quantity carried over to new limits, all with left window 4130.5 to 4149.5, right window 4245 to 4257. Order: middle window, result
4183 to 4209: 0.7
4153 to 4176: 0.4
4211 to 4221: -0.8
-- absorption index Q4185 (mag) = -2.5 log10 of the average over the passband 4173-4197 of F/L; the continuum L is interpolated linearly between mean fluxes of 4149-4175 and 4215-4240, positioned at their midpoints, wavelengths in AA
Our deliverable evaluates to 0.01 mag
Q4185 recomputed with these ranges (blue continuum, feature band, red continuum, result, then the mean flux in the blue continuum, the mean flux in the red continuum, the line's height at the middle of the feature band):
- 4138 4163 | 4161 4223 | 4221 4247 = -0.01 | 12.2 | 12.9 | 12.5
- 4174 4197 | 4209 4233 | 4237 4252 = -0.02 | 12.4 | 13.2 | 12.9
